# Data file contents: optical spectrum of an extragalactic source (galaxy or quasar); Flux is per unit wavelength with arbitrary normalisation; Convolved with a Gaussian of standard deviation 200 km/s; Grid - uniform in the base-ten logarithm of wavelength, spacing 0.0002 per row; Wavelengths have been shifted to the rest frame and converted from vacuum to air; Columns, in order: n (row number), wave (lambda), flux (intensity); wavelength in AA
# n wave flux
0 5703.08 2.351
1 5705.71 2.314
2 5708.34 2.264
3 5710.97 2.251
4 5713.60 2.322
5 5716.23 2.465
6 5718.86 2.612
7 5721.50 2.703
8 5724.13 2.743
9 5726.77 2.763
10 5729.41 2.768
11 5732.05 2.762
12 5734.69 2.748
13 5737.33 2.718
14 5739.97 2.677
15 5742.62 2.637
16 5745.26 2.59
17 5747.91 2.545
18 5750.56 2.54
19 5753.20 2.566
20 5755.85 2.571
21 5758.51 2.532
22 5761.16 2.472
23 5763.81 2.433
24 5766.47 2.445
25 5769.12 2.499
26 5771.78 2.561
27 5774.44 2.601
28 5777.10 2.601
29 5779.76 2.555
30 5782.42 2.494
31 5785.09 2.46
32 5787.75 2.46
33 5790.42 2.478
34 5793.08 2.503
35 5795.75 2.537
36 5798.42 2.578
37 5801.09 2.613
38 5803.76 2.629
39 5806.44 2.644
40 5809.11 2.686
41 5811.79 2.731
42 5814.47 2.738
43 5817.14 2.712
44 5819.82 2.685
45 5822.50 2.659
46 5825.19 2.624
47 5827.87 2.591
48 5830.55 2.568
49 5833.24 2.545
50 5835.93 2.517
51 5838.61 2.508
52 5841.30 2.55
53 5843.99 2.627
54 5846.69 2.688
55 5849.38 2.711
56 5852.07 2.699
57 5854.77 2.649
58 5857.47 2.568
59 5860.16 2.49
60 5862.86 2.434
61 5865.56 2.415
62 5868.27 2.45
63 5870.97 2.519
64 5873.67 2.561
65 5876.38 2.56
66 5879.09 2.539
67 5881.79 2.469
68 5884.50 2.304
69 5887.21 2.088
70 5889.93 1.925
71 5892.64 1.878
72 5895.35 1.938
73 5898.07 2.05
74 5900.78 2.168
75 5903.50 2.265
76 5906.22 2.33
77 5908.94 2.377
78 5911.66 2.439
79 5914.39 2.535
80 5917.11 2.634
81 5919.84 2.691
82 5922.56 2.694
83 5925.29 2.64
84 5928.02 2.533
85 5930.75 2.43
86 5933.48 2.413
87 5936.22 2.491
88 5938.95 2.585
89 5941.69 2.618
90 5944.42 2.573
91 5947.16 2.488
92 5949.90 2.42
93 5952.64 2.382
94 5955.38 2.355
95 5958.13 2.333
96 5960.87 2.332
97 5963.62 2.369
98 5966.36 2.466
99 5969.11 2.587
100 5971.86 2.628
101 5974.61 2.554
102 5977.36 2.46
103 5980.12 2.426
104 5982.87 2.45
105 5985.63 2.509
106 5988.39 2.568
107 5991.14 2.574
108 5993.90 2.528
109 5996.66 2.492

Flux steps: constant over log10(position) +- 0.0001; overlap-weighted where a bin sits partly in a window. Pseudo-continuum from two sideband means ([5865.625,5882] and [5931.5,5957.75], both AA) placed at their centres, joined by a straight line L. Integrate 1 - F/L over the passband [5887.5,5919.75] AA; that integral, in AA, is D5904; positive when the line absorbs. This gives 3.2 AA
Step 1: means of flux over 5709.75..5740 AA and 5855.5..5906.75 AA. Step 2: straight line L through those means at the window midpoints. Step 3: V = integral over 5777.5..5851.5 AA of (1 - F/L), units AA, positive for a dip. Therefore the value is -4.5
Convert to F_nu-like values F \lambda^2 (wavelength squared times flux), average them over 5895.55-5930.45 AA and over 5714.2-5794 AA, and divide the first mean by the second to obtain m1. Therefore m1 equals 0.99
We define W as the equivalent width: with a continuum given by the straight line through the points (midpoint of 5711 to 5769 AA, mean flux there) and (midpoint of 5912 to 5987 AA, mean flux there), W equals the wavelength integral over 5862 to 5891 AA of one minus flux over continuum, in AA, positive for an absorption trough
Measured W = 1.6 AA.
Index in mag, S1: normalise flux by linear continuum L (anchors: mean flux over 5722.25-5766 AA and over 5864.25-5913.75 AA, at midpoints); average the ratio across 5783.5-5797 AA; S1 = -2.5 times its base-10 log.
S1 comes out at 0.015 mag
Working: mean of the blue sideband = 2.63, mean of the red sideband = 2.3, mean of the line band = 2.49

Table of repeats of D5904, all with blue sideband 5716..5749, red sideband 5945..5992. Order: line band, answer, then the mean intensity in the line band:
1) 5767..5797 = 1.3 AA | 2.52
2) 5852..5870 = 0.3 AA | 2.52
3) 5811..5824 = -0.5 AA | 2.7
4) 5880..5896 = 2.6 AA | 2.12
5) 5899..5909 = 1.0 AA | 2.26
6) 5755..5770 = 0.9 AA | 2.49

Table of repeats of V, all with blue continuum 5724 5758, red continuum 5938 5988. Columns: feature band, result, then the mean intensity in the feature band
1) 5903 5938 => 0.1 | 2.5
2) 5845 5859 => -0.5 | 2.66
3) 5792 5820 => -0.4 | 2.64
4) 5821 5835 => -0.1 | 2.59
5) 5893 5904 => 2.0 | 2.07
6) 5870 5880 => 0.0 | 2.55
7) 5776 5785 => 0.3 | 2.54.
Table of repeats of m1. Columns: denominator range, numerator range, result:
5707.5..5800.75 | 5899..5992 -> 1.03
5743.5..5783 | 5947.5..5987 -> 1.04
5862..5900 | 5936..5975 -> 1.11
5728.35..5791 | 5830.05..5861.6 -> 1.04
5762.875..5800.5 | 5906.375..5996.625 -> 1.05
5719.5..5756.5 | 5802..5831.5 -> 1.03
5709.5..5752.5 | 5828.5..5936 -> 0.99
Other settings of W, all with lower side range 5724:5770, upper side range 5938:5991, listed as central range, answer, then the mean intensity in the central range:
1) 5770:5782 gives 0.1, 2.57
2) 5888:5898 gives 2.3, 1.94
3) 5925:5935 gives 0.0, 2.49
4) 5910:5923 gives -0.4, 2.59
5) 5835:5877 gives -0.2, 2.56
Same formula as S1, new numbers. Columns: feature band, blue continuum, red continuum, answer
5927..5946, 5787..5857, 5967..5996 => 0.01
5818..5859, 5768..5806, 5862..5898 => -0.09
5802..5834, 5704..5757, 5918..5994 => -0.04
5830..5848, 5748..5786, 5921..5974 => -0.03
